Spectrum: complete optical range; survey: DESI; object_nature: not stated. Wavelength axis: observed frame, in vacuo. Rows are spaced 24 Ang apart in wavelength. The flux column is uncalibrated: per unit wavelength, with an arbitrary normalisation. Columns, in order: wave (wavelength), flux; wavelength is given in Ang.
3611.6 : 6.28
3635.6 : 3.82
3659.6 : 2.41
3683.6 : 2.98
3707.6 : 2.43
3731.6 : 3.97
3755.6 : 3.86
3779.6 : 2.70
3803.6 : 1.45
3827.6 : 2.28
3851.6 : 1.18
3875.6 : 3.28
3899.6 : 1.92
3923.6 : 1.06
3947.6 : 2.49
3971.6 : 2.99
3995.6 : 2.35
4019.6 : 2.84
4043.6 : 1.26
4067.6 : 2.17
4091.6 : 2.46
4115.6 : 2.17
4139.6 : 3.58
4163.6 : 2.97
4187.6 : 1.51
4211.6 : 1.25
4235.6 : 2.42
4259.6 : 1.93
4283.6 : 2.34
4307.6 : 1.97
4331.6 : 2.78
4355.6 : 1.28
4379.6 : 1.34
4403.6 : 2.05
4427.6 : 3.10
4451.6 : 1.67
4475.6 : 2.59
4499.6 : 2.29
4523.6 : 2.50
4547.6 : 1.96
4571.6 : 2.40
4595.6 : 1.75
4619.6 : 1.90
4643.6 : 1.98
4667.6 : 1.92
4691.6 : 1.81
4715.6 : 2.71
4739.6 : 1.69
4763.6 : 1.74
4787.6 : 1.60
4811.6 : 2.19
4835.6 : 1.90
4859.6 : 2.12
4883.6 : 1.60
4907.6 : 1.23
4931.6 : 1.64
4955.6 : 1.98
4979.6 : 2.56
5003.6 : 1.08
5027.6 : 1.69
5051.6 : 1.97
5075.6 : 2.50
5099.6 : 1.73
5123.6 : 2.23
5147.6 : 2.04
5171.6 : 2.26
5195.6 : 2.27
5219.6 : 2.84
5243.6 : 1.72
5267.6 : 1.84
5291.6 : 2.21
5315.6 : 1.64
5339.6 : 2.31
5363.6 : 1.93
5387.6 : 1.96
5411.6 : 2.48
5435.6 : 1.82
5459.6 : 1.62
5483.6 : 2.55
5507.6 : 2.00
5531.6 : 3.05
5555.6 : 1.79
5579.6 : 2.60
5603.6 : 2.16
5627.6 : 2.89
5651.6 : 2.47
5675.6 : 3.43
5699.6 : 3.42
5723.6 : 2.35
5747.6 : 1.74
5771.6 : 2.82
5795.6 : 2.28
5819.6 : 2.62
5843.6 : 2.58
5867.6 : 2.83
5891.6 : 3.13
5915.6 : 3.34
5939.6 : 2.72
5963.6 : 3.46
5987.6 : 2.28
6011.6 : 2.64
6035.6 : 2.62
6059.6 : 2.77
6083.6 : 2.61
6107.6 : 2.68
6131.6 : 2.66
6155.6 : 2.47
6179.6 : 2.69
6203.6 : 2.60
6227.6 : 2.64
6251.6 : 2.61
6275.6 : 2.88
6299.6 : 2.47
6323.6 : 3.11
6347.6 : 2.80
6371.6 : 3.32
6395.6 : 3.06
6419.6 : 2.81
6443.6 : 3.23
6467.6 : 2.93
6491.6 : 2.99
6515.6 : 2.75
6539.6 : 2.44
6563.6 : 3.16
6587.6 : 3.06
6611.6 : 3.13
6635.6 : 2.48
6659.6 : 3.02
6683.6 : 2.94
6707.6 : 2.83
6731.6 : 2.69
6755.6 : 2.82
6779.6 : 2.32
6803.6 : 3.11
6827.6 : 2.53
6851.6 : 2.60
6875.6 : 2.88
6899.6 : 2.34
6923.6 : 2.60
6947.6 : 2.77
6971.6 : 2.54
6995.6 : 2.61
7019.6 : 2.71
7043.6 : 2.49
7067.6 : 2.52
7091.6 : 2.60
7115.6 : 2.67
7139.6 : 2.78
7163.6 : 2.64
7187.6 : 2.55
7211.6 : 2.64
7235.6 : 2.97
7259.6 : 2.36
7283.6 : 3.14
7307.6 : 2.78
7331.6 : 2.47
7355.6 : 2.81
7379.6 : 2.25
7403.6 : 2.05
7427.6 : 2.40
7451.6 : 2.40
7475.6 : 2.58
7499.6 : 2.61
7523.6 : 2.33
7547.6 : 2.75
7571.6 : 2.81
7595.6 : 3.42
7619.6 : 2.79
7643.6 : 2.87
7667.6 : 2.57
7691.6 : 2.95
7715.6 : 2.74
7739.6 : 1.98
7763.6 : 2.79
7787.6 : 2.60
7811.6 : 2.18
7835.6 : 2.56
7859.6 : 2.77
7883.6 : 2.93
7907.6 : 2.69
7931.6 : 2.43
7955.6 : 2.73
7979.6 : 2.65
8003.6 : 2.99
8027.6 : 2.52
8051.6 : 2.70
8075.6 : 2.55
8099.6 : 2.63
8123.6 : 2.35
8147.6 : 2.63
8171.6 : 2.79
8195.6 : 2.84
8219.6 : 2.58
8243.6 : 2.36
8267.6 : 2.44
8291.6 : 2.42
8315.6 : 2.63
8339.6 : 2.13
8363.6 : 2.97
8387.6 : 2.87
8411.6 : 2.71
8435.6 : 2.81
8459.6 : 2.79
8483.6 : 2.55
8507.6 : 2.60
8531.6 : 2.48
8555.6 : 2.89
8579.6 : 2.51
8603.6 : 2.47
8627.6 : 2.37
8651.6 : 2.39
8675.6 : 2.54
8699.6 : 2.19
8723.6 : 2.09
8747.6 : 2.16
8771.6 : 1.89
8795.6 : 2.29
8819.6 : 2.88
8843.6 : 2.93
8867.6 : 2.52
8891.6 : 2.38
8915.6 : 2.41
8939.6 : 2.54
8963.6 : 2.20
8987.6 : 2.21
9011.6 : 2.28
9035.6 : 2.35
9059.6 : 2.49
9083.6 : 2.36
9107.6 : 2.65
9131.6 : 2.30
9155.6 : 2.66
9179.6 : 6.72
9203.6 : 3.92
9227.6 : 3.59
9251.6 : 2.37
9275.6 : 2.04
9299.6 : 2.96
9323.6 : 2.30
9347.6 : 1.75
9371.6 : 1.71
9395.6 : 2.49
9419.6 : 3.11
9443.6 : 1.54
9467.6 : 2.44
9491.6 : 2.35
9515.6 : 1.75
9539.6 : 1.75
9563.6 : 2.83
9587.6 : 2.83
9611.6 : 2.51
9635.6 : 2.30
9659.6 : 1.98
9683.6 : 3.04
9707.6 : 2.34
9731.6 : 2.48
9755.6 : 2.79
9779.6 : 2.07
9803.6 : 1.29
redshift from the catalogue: 0.399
